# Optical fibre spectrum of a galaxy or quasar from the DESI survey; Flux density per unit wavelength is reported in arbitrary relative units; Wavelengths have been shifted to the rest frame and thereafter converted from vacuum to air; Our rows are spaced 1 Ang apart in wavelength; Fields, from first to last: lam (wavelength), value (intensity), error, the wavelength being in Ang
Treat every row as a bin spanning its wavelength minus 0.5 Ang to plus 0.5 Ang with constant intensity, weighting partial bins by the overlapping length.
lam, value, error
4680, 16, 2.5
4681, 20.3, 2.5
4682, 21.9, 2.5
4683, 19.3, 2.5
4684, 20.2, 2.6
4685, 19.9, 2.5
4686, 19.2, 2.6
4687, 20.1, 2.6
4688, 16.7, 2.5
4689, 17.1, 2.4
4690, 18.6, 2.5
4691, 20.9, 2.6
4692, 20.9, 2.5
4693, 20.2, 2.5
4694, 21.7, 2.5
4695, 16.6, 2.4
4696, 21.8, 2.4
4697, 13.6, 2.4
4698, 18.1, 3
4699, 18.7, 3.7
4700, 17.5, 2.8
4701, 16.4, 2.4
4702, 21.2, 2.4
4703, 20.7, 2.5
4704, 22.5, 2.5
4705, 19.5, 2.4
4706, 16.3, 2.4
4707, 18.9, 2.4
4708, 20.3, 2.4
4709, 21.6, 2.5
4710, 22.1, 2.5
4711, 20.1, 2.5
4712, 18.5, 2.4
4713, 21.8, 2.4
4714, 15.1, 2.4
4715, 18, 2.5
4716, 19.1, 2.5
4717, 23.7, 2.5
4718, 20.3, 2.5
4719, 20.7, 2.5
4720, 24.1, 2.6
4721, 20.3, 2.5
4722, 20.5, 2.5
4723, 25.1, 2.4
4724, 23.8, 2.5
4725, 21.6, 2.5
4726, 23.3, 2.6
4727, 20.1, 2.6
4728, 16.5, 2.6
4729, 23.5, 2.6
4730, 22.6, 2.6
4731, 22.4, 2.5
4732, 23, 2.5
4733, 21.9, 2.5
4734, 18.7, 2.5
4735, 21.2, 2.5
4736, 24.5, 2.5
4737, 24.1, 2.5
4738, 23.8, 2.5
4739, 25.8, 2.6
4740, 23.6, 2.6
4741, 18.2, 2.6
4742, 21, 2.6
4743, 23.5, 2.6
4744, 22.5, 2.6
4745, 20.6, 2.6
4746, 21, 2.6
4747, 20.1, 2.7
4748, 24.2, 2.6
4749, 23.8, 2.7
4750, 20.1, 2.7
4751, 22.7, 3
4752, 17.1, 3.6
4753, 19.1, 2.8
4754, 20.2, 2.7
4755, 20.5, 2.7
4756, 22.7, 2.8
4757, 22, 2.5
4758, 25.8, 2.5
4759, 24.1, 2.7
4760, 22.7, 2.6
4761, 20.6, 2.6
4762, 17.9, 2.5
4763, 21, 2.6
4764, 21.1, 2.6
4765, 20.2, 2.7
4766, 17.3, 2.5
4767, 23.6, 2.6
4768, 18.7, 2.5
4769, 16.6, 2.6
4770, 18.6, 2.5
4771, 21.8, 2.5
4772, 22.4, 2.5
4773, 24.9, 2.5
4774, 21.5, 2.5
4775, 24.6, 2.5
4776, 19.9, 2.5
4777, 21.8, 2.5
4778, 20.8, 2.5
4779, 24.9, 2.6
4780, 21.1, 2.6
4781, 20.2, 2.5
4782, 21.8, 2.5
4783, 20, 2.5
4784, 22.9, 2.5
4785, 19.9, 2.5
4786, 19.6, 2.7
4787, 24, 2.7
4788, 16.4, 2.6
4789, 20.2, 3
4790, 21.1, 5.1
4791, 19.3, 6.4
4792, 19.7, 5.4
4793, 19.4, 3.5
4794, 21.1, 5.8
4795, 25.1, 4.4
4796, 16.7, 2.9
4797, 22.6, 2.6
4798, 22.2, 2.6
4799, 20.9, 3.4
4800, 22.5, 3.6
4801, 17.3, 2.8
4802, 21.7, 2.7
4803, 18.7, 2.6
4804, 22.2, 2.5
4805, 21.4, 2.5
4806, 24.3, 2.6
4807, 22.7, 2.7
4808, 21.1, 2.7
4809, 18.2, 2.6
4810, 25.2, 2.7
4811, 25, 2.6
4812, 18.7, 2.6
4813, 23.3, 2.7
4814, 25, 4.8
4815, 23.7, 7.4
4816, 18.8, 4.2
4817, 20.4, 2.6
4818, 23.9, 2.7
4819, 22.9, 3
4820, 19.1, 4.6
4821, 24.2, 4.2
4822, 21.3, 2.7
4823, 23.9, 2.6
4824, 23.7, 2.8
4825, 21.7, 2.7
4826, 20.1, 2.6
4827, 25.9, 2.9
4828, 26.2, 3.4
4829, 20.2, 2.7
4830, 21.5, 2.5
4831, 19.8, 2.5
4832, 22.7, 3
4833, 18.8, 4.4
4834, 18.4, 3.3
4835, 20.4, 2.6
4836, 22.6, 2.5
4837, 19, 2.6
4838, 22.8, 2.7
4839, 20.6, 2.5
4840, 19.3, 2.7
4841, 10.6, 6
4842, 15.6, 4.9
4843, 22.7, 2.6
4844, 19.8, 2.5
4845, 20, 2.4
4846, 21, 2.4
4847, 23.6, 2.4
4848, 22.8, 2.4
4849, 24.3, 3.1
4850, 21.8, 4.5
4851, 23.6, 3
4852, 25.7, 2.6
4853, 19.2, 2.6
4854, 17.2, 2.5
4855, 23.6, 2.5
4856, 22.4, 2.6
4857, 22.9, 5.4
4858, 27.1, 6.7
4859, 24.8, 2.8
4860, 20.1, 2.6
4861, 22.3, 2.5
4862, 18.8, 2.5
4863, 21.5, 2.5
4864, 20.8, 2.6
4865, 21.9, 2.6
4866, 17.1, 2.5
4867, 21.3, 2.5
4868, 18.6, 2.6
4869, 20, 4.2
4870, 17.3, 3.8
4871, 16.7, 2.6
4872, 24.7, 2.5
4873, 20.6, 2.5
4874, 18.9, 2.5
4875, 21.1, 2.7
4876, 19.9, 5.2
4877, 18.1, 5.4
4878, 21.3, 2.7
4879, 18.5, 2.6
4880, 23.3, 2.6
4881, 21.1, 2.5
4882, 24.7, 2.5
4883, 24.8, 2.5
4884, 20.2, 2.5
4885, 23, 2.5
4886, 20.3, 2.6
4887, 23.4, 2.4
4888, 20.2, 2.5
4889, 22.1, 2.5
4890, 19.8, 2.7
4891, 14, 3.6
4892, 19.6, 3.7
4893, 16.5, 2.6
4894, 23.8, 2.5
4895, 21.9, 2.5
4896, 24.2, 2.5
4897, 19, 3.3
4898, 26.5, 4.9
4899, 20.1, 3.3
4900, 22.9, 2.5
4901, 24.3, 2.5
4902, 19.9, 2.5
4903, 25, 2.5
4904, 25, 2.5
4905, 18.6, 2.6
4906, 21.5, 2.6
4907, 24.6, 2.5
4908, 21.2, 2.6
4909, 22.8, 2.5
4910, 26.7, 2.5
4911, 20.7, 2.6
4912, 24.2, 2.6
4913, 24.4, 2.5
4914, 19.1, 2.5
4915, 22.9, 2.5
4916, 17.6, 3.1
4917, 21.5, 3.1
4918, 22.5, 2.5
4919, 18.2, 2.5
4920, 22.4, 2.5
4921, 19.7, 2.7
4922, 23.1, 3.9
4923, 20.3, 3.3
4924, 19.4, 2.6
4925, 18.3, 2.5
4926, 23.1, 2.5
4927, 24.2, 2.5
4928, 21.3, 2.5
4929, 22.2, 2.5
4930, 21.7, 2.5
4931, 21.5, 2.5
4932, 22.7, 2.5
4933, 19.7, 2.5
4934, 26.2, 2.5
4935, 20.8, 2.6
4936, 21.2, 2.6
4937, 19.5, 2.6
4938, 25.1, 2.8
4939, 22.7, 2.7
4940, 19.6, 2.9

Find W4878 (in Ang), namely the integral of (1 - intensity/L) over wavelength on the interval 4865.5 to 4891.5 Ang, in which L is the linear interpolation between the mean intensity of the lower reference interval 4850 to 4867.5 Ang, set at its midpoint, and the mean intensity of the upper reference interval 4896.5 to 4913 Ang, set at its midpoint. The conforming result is 2.1 Ang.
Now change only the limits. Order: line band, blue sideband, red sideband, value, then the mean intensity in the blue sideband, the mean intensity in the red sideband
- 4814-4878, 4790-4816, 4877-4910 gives 1.28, 21.5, 21.7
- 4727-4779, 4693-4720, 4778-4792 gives -3.17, 19.5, 20.8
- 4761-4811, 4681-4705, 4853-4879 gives -2.35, 19.3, 20.7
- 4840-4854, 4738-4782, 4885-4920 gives 0.60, 21.4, 21.6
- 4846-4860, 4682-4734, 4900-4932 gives -0.96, 20.1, 21.9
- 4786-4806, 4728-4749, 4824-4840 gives 0.90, 22.2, 21.4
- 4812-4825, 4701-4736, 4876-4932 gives -0.67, 20.8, 21.6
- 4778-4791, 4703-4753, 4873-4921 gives 0.25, 21.3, 21.5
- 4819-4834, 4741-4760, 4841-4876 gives -0.56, 21.7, 21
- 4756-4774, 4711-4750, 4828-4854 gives 0.12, 21.6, 20.7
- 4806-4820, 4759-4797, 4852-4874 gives -0.86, 20.9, 21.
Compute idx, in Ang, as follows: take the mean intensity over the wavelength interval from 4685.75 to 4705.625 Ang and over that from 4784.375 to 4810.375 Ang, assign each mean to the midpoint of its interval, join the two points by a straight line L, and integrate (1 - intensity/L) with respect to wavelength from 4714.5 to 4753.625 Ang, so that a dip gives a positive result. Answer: -3.82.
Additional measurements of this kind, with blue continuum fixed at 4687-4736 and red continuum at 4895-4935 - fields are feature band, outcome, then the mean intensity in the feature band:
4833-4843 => 1.1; 19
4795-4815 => -0.6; 21.7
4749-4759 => -0.4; 21.4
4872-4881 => 0.5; 20.5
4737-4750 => -1.2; 22.3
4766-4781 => -0.4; 21.3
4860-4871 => 0.9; 19.8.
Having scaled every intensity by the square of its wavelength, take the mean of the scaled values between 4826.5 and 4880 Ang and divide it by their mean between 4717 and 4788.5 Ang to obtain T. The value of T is 1.01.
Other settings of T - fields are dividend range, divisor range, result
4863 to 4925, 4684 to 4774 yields 1.09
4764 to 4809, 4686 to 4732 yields 1.08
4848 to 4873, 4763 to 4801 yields 1.06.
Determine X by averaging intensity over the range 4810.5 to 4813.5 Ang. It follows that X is 22.3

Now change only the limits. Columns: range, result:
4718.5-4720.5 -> 22.4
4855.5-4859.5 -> 24.3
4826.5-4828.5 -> 26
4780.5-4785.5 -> 21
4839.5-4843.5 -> 17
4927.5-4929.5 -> 21.8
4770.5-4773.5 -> 23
